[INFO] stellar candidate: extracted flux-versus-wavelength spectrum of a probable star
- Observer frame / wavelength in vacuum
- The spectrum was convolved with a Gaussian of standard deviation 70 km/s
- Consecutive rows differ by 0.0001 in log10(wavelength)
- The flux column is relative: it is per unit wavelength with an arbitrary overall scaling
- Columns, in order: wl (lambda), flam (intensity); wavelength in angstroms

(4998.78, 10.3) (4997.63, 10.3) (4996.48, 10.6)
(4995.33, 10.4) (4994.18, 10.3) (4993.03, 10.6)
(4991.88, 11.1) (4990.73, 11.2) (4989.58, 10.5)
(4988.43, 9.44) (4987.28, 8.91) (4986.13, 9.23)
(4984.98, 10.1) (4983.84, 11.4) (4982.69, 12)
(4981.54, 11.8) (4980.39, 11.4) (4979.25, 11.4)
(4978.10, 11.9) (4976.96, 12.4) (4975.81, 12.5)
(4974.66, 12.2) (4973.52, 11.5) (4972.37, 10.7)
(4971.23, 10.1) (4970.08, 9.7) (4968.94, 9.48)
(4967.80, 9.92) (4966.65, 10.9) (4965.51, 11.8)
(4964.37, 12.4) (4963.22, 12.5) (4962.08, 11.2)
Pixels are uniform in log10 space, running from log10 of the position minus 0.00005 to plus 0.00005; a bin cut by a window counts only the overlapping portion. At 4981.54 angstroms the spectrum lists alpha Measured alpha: 11.8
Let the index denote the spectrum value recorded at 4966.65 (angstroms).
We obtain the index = 10.9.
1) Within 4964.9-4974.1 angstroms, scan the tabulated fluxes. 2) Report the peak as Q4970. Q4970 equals 11.8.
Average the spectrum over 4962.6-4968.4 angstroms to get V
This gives 11.5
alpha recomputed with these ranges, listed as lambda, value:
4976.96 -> 12.4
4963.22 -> 12.5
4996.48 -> 10.6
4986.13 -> 9.23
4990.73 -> 11.2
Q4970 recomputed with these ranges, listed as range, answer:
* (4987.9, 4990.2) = 10.5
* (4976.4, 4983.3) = 12.4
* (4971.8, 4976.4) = 12.5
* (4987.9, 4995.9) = 11.2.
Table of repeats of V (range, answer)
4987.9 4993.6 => 10.6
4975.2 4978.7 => 12.2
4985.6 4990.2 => 9.53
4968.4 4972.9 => 10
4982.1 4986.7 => 10.7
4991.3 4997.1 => 10.6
